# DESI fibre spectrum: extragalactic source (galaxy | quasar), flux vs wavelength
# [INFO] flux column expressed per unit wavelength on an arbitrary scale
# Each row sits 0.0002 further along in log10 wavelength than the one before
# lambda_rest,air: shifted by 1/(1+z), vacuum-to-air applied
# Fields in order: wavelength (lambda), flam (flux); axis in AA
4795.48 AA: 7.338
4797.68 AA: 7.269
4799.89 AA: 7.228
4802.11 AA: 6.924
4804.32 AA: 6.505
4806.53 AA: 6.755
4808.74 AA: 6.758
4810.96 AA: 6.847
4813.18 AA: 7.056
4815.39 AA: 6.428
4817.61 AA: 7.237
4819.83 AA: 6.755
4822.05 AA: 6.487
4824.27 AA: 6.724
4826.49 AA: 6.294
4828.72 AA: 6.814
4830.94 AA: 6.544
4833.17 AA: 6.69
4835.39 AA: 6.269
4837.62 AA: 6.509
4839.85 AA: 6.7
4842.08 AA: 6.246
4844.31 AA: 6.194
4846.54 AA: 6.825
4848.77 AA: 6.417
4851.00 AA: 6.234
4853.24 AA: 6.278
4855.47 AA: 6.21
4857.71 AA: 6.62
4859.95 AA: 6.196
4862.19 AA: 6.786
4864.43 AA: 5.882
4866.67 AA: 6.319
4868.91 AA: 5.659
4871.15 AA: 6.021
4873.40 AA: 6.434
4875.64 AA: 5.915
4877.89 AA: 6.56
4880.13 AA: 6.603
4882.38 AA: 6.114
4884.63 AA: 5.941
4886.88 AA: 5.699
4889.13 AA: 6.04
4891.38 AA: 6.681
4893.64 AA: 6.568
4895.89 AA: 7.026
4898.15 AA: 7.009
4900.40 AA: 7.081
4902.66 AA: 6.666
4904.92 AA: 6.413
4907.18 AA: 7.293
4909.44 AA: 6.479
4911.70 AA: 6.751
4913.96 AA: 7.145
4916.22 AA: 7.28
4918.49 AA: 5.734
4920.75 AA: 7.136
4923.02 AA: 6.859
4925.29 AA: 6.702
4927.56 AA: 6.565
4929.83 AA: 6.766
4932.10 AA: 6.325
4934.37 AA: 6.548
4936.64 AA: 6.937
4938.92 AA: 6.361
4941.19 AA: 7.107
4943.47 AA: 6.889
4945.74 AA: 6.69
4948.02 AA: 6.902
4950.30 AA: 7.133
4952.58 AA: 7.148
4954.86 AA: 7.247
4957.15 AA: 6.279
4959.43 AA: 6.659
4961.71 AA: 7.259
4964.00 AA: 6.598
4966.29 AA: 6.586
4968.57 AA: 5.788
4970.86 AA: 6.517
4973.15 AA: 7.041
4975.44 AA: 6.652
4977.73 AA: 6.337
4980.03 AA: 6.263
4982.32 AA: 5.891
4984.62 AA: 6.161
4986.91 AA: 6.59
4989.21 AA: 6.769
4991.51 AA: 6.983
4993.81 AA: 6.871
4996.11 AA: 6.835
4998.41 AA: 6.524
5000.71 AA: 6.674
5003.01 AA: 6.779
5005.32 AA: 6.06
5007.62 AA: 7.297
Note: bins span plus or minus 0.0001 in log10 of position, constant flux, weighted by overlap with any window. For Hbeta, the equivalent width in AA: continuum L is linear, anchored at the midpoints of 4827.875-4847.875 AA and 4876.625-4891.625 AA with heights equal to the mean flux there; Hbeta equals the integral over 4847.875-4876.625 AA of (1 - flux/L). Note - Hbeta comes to 0.6 AA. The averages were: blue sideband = 6.53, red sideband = 6.21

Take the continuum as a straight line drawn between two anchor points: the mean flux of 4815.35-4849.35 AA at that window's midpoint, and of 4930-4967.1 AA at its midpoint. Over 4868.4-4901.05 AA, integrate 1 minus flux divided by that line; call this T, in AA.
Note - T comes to 1.5 AA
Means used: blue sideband 6.58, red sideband 6.79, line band 6.36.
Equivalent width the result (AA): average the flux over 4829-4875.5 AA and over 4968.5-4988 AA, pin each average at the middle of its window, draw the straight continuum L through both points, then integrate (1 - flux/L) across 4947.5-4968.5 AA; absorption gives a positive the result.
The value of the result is -1.4 AA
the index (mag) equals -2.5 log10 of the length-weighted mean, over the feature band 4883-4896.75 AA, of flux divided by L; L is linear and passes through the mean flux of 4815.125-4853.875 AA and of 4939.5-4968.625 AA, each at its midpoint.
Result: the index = 0.06 mag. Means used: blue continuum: 6.54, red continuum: 6.82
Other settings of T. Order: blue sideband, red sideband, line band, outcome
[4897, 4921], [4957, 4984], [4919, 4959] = -0.8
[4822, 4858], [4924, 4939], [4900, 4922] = -0.7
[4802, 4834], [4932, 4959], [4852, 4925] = 3.1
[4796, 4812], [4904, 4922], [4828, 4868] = 2.6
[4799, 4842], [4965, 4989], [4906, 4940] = -1.2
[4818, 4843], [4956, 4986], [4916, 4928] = -0.3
